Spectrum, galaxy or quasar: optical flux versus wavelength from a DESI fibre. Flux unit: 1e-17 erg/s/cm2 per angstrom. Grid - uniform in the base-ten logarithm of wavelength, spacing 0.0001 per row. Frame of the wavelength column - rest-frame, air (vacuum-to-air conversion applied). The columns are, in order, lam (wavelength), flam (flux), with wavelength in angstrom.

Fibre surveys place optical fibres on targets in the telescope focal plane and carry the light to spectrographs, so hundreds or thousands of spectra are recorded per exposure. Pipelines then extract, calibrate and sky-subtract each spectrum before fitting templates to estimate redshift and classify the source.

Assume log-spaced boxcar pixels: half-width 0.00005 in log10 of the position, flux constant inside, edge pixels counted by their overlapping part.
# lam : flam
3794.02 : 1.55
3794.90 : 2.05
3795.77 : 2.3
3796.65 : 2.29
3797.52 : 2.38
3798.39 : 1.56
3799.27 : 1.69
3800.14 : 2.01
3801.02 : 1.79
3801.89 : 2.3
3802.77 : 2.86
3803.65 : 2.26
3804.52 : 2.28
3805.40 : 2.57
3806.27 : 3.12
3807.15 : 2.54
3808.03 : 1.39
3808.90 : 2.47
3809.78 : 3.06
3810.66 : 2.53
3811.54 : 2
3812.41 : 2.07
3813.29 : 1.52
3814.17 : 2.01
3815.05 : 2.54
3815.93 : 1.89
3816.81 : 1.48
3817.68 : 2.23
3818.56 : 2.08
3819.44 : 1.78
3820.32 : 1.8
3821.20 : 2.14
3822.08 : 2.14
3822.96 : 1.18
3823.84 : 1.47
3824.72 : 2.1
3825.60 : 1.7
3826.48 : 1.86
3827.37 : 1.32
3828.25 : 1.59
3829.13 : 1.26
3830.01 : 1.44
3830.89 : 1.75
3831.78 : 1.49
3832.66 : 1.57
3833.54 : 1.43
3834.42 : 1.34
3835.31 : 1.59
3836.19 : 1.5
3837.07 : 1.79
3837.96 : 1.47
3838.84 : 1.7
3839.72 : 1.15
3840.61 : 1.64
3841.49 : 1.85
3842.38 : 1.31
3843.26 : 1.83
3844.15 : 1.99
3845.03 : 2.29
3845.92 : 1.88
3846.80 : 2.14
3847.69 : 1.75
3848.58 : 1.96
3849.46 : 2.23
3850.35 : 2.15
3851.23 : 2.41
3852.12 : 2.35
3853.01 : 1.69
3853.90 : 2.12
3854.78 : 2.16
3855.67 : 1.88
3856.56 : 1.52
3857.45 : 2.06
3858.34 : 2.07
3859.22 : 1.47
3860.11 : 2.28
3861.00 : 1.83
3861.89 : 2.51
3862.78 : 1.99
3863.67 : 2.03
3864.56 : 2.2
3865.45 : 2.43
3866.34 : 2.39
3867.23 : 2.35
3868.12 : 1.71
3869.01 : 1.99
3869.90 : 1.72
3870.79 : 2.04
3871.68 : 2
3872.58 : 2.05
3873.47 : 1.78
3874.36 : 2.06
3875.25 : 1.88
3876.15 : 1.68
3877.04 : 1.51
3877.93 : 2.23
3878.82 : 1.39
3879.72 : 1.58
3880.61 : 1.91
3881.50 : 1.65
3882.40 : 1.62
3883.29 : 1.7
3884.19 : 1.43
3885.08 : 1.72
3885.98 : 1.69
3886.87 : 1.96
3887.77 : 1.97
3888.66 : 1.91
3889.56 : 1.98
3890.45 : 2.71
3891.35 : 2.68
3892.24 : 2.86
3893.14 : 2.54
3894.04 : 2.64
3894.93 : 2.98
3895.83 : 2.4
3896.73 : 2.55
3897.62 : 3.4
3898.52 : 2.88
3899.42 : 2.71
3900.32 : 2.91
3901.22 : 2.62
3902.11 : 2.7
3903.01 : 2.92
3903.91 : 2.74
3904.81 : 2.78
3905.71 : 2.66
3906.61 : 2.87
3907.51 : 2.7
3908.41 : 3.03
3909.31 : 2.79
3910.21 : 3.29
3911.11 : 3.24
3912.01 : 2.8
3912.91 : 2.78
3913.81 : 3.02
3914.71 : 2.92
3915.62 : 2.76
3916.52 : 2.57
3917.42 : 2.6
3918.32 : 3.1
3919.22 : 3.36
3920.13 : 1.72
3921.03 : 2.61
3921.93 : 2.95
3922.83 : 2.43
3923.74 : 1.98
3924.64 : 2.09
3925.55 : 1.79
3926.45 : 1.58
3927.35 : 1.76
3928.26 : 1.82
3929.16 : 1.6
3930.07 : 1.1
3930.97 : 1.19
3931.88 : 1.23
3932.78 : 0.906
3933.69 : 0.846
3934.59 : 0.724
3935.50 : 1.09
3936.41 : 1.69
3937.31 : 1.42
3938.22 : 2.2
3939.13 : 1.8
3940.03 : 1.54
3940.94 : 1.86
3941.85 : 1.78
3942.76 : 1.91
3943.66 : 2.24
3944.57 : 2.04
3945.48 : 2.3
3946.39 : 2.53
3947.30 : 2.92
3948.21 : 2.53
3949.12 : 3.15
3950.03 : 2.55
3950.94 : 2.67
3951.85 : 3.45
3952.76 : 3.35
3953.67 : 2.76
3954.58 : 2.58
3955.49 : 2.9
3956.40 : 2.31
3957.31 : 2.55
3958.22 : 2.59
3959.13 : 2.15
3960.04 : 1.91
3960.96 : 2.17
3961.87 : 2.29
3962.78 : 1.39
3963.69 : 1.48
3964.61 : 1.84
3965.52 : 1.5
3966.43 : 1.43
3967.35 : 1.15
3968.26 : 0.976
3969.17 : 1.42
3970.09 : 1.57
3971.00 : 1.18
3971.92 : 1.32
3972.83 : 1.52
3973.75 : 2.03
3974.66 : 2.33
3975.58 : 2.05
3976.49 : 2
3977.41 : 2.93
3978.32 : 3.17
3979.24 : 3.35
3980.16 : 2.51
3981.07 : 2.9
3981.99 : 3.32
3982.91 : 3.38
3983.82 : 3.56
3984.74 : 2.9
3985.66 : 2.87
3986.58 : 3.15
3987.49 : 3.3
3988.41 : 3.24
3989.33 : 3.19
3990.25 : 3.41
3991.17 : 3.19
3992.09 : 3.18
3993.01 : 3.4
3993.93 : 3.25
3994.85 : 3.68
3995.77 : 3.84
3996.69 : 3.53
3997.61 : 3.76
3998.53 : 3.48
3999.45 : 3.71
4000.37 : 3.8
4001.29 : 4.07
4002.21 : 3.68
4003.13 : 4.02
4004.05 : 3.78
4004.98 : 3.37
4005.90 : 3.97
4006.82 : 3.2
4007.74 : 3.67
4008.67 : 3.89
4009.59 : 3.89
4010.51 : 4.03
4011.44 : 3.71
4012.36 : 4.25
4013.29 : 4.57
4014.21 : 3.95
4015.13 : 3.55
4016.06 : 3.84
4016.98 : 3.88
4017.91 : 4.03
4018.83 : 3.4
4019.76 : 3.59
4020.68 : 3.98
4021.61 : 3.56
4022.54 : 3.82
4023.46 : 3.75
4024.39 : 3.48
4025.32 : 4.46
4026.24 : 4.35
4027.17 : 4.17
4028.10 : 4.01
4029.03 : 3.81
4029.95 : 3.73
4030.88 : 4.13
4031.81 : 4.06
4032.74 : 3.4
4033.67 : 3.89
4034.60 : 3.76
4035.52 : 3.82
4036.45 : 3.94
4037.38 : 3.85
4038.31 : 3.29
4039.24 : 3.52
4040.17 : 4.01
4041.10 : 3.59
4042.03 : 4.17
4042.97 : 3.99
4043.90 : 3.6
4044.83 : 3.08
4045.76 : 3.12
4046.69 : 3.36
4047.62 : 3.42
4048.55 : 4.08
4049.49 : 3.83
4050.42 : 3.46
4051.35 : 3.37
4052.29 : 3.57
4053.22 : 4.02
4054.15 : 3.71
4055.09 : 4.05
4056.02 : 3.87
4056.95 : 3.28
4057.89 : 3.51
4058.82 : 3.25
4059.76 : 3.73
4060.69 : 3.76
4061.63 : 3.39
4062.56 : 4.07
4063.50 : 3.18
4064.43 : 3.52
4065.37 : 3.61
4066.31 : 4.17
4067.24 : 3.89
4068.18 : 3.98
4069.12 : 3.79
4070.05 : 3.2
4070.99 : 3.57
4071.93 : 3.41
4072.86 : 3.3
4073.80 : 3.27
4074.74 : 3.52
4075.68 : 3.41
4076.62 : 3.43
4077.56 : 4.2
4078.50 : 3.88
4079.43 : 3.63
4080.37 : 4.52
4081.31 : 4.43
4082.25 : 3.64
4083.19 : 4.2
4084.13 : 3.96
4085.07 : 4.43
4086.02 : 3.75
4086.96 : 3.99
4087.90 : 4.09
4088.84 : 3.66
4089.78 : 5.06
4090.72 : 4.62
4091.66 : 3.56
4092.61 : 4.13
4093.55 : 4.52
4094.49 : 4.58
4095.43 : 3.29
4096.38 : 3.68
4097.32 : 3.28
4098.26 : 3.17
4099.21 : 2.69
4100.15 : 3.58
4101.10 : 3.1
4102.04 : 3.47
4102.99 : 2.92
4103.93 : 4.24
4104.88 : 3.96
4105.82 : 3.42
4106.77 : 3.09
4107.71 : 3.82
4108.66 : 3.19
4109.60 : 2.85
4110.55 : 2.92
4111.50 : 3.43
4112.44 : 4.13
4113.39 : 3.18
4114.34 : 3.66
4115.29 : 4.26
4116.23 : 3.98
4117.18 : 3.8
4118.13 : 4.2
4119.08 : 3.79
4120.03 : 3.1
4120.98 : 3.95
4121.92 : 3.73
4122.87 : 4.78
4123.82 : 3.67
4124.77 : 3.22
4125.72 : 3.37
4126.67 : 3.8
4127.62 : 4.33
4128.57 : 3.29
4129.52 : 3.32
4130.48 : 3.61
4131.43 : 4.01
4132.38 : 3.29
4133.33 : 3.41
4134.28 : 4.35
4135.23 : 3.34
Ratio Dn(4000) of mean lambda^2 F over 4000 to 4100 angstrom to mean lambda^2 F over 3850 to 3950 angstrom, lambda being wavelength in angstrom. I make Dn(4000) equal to 1.87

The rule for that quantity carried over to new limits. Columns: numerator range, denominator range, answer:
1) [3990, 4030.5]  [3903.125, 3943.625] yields 1.81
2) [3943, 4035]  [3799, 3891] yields 1.73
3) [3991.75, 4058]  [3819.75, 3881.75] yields 2.23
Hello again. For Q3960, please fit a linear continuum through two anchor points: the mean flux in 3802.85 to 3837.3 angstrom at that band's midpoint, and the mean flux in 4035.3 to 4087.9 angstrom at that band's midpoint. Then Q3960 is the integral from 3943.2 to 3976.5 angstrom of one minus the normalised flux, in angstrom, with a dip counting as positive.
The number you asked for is 9.1 angstrom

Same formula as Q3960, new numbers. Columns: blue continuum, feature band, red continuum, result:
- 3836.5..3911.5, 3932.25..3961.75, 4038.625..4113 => 6.0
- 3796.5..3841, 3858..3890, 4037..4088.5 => 5.5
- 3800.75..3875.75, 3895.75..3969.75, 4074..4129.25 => 8.7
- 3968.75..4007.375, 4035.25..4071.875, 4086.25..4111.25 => -2.7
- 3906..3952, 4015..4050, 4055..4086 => -4.8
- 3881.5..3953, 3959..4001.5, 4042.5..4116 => 3.5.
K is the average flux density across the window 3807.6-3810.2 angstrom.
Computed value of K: 2.31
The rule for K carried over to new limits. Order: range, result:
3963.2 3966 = 1.6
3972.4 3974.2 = 1.77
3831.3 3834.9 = 1.46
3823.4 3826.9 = 1.78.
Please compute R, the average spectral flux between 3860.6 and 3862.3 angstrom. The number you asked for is 2.17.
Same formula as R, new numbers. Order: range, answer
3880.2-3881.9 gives 1.78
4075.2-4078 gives 3.67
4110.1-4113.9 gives 3.42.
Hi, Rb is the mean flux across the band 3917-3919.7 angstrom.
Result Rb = 3.01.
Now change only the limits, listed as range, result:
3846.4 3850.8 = 2.05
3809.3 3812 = 2.52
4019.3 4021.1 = 3.79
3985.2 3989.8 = 3.15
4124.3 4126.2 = 3.3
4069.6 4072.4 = 3.4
